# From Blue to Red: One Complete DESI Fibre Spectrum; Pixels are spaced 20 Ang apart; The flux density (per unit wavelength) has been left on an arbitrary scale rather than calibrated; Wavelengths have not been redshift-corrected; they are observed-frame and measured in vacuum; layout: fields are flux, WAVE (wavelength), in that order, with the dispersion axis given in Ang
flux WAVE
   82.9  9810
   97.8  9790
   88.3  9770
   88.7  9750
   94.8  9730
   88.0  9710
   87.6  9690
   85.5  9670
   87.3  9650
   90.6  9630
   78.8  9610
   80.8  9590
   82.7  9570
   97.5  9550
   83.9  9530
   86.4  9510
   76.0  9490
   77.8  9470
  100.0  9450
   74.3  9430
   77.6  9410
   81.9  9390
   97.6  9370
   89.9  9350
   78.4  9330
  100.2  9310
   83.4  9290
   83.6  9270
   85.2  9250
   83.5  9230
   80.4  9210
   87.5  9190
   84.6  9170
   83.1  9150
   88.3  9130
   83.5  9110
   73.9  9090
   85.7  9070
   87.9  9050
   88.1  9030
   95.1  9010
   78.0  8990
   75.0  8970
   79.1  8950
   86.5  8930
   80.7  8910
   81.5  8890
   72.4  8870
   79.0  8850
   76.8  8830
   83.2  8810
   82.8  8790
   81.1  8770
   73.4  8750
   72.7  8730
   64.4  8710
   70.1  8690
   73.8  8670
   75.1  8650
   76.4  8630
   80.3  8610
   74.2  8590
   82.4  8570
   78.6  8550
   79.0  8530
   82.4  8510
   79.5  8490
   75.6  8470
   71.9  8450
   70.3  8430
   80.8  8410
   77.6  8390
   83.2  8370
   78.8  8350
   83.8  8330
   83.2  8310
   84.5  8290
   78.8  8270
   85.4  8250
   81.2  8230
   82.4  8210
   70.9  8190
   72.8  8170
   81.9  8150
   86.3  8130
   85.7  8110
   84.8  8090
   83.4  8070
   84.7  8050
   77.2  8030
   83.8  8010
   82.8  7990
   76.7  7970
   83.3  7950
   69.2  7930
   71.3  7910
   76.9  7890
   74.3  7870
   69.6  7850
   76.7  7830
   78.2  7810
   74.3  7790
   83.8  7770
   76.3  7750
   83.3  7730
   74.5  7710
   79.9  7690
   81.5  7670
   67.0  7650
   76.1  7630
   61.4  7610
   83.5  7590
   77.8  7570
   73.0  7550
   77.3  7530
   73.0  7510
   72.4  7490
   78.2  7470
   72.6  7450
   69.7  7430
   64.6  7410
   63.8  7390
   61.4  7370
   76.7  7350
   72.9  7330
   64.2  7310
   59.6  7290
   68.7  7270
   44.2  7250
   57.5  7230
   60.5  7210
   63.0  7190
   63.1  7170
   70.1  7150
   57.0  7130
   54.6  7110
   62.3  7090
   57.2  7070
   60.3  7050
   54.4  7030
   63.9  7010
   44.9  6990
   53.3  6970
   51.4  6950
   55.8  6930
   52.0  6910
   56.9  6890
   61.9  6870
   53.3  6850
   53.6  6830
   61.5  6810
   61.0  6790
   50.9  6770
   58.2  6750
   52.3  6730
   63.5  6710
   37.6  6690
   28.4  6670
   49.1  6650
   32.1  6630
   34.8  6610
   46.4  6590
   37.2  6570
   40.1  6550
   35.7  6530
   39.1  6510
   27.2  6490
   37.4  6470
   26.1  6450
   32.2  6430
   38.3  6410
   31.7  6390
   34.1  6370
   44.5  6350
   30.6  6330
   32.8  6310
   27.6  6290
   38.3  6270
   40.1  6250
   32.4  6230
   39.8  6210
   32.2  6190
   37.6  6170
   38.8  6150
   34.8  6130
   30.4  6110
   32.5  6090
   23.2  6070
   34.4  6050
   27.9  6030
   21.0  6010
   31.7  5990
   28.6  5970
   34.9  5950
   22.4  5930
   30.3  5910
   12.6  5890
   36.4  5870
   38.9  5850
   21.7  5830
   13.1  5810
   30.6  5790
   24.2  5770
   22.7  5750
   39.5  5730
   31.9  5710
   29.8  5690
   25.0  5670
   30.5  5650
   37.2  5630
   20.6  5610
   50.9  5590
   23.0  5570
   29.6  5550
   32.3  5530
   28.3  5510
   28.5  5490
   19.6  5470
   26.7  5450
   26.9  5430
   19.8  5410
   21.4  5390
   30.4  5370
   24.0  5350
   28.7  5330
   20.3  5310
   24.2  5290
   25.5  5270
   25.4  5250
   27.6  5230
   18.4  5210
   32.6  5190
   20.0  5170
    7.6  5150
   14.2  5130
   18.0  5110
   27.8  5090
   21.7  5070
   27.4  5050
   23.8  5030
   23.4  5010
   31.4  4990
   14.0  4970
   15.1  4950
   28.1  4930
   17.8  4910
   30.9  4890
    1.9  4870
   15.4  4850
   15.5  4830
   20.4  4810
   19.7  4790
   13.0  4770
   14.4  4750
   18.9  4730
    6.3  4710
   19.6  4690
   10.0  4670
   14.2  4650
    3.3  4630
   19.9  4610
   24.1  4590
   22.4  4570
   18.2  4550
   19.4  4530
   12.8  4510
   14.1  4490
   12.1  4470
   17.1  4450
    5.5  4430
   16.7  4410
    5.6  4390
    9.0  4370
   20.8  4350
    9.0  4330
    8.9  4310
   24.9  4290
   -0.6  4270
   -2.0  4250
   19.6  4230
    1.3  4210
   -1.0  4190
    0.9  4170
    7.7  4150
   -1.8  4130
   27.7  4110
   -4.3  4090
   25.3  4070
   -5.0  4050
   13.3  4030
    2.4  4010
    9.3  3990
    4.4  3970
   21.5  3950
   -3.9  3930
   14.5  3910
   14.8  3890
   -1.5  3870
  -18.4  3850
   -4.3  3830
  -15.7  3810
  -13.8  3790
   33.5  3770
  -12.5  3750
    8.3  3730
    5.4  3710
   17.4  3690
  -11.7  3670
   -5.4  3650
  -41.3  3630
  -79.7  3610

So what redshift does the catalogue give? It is 0.682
